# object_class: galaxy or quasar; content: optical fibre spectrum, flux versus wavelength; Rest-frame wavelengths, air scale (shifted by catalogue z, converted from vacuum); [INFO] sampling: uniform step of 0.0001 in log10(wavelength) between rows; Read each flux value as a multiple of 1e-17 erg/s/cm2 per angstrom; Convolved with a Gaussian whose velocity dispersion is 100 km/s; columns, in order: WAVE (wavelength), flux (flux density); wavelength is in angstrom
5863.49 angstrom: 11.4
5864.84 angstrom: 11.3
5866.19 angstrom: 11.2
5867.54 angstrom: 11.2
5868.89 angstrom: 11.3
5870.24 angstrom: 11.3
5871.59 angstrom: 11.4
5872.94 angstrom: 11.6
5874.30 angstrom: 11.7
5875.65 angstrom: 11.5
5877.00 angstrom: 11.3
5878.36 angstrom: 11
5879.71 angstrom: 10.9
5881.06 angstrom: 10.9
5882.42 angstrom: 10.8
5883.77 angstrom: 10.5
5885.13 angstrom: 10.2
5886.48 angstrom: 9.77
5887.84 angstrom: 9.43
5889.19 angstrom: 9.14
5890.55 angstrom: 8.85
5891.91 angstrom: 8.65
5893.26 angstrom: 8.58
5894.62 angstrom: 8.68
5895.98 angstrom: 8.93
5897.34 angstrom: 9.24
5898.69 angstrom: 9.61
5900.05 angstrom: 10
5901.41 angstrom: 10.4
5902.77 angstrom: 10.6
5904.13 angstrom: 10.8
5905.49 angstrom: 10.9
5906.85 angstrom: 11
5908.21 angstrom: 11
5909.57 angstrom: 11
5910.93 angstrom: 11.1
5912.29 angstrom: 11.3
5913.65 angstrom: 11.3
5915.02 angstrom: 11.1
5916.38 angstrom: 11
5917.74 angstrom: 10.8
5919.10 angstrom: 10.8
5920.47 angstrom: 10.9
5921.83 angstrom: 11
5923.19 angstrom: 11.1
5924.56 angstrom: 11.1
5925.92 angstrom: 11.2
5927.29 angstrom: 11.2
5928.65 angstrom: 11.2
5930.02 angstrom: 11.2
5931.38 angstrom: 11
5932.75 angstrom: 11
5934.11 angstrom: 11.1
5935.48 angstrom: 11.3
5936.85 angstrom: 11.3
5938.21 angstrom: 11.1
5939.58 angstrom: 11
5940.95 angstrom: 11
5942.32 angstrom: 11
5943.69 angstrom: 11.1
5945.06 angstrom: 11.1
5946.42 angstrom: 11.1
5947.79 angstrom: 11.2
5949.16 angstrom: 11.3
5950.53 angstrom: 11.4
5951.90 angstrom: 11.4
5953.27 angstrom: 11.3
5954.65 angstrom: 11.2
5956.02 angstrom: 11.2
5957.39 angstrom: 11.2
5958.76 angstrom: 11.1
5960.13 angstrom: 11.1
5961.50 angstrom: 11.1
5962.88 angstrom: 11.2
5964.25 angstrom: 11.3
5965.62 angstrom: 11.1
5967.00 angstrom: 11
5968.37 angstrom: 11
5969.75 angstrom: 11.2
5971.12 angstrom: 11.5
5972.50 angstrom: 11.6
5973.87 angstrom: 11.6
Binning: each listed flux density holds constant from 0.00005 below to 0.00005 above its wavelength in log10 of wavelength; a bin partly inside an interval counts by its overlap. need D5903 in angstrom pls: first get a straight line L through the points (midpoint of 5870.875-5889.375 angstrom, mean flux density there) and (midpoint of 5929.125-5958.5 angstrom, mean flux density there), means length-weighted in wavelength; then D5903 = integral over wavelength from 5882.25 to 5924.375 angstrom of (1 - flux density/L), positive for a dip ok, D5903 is 2.5 angstrom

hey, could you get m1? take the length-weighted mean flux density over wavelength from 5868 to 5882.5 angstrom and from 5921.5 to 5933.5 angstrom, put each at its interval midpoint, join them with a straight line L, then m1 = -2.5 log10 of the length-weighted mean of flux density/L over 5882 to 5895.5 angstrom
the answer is 0.19 mag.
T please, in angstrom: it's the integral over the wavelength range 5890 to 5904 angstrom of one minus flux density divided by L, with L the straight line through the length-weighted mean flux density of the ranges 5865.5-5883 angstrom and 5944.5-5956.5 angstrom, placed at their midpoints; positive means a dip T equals 2.3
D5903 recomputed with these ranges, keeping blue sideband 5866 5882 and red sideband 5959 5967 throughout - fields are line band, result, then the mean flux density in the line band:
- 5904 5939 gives 0.4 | 11.1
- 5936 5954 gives 0.0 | 11.2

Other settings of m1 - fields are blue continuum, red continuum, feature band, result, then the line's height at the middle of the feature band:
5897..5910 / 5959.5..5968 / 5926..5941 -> -0.033 mag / 10.8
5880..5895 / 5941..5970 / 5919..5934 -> -0.056 mag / 10.5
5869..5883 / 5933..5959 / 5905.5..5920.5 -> 0.018 mag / 11.2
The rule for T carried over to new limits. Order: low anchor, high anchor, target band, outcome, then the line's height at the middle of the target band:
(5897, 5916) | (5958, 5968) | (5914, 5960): -0.8 angstrom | 10.9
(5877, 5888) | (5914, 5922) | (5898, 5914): 0.1 angstrom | 10.8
